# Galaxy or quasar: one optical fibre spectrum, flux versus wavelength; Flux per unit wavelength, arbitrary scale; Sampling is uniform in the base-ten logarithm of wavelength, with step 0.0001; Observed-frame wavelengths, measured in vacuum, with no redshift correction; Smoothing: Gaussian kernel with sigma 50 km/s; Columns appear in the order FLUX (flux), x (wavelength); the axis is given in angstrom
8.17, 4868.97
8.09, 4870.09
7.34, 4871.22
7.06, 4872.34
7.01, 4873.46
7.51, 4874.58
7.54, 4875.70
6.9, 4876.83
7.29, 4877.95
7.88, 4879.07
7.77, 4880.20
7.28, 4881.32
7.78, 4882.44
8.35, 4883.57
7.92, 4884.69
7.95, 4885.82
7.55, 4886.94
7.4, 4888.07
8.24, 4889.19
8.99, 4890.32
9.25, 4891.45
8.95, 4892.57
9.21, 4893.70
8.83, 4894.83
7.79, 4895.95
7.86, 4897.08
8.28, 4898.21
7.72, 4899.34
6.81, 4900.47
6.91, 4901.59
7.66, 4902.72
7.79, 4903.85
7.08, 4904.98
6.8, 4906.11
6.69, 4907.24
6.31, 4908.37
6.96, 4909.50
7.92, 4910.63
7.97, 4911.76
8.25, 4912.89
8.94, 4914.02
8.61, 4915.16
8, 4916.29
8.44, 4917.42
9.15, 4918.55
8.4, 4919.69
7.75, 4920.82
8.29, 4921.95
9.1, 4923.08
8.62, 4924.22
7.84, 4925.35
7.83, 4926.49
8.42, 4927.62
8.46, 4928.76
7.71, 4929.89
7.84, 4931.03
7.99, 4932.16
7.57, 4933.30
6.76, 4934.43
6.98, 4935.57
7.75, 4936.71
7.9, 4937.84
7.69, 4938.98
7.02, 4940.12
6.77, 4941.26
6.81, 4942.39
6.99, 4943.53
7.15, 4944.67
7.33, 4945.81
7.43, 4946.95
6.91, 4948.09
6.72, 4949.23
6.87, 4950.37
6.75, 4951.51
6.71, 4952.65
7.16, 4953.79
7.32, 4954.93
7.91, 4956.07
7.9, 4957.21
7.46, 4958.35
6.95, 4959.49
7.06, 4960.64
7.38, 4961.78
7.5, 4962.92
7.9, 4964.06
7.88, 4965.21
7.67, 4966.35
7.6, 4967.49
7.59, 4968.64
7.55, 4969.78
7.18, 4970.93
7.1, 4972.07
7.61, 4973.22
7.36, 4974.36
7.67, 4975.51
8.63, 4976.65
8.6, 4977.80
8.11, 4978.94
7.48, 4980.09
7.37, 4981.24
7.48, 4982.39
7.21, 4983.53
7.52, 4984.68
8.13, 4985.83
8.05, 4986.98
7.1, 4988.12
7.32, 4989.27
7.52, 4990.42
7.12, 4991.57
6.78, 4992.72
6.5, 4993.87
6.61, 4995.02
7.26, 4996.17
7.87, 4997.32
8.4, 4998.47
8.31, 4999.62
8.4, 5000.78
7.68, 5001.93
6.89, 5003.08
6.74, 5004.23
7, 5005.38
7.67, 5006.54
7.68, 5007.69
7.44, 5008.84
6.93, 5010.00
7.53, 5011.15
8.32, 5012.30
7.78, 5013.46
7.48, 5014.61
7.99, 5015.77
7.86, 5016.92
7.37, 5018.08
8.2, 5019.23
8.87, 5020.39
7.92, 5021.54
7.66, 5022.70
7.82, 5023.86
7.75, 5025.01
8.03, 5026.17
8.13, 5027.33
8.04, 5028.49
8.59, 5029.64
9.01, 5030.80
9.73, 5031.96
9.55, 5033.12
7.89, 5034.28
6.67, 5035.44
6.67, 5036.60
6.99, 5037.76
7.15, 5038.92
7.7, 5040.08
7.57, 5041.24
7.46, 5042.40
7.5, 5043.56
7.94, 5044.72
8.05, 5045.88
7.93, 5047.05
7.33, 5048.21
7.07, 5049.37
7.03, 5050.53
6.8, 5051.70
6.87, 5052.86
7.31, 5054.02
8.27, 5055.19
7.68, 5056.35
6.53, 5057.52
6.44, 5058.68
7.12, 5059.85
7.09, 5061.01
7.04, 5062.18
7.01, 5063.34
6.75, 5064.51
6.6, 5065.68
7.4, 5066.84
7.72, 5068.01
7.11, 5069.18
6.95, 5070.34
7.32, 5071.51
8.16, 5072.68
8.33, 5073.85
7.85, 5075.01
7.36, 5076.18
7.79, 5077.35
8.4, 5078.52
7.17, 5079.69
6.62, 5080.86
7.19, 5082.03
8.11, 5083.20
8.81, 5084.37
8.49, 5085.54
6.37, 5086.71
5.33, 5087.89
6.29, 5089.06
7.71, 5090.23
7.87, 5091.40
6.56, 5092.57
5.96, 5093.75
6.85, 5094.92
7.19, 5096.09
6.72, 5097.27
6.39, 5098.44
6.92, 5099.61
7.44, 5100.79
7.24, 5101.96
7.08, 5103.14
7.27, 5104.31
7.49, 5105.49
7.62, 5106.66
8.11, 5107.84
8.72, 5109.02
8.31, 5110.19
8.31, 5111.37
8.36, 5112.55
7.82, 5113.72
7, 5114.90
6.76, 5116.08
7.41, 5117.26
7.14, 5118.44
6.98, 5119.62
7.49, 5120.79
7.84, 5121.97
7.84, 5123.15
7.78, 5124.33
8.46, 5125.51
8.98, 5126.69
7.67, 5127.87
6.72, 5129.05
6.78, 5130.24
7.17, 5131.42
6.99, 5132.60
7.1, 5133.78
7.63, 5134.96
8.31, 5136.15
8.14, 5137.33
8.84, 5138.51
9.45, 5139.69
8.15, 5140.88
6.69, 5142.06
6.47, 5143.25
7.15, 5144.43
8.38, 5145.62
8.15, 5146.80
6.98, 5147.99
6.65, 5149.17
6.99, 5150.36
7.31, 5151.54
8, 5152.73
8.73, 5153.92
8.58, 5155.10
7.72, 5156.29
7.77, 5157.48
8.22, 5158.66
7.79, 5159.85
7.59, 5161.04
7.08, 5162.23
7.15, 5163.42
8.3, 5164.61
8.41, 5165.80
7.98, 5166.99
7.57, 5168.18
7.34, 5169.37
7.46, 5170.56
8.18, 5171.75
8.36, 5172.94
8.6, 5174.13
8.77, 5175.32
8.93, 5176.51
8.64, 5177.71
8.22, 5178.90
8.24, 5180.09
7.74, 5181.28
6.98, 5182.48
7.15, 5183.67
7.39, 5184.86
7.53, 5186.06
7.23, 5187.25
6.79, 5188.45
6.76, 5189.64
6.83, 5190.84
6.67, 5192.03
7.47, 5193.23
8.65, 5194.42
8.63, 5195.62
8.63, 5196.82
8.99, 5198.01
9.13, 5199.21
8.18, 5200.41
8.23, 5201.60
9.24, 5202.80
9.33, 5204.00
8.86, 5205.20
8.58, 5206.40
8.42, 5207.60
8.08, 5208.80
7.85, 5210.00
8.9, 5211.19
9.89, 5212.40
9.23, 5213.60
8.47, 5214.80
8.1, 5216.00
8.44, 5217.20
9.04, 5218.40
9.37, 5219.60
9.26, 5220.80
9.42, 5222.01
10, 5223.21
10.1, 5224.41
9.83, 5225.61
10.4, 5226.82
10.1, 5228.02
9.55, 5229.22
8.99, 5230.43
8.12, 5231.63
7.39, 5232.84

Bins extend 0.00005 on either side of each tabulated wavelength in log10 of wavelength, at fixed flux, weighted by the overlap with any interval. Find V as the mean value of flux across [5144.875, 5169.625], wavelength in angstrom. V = 7.75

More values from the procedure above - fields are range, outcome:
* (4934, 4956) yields 7.13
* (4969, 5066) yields 7.58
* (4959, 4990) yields 7.59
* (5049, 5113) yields 7.32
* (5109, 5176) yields 7.76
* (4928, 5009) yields 7.45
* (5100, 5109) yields 7.53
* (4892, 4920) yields 7.89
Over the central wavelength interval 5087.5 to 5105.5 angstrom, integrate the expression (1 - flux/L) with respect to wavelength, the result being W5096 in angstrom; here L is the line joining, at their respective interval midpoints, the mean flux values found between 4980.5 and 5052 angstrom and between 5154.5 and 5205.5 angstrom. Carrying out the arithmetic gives 2.12 angstrom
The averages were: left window 7.65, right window 7.98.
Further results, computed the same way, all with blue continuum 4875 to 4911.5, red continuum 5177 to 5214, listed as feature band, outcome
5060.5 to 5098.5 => 3.6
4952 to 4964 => 0.7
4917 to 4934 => -0.9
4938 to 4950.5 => 1.1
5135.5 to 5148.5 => 0.3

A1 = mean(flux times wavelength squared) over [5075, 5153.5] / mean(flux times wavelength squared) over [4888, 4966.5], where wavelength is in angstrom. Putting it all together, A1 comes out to 1.0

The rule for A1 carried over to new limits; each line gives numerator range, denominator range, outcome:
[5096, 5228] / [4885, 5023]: 1.13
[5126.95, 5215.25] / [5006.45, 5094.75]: 1.11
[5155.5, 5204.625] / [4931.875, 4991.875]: 1.17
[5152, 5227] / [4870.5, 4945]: 1.19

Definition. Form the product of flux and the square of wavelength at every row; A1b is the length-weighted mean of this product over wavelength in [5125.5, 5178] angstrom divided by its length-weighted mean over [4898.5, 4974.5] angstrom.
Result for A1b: 1.1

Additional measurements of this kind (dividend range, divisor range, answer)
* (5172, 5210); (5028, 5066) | 1.14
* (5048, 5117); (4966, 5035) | 0.98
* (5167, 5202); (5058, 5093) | 1.13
